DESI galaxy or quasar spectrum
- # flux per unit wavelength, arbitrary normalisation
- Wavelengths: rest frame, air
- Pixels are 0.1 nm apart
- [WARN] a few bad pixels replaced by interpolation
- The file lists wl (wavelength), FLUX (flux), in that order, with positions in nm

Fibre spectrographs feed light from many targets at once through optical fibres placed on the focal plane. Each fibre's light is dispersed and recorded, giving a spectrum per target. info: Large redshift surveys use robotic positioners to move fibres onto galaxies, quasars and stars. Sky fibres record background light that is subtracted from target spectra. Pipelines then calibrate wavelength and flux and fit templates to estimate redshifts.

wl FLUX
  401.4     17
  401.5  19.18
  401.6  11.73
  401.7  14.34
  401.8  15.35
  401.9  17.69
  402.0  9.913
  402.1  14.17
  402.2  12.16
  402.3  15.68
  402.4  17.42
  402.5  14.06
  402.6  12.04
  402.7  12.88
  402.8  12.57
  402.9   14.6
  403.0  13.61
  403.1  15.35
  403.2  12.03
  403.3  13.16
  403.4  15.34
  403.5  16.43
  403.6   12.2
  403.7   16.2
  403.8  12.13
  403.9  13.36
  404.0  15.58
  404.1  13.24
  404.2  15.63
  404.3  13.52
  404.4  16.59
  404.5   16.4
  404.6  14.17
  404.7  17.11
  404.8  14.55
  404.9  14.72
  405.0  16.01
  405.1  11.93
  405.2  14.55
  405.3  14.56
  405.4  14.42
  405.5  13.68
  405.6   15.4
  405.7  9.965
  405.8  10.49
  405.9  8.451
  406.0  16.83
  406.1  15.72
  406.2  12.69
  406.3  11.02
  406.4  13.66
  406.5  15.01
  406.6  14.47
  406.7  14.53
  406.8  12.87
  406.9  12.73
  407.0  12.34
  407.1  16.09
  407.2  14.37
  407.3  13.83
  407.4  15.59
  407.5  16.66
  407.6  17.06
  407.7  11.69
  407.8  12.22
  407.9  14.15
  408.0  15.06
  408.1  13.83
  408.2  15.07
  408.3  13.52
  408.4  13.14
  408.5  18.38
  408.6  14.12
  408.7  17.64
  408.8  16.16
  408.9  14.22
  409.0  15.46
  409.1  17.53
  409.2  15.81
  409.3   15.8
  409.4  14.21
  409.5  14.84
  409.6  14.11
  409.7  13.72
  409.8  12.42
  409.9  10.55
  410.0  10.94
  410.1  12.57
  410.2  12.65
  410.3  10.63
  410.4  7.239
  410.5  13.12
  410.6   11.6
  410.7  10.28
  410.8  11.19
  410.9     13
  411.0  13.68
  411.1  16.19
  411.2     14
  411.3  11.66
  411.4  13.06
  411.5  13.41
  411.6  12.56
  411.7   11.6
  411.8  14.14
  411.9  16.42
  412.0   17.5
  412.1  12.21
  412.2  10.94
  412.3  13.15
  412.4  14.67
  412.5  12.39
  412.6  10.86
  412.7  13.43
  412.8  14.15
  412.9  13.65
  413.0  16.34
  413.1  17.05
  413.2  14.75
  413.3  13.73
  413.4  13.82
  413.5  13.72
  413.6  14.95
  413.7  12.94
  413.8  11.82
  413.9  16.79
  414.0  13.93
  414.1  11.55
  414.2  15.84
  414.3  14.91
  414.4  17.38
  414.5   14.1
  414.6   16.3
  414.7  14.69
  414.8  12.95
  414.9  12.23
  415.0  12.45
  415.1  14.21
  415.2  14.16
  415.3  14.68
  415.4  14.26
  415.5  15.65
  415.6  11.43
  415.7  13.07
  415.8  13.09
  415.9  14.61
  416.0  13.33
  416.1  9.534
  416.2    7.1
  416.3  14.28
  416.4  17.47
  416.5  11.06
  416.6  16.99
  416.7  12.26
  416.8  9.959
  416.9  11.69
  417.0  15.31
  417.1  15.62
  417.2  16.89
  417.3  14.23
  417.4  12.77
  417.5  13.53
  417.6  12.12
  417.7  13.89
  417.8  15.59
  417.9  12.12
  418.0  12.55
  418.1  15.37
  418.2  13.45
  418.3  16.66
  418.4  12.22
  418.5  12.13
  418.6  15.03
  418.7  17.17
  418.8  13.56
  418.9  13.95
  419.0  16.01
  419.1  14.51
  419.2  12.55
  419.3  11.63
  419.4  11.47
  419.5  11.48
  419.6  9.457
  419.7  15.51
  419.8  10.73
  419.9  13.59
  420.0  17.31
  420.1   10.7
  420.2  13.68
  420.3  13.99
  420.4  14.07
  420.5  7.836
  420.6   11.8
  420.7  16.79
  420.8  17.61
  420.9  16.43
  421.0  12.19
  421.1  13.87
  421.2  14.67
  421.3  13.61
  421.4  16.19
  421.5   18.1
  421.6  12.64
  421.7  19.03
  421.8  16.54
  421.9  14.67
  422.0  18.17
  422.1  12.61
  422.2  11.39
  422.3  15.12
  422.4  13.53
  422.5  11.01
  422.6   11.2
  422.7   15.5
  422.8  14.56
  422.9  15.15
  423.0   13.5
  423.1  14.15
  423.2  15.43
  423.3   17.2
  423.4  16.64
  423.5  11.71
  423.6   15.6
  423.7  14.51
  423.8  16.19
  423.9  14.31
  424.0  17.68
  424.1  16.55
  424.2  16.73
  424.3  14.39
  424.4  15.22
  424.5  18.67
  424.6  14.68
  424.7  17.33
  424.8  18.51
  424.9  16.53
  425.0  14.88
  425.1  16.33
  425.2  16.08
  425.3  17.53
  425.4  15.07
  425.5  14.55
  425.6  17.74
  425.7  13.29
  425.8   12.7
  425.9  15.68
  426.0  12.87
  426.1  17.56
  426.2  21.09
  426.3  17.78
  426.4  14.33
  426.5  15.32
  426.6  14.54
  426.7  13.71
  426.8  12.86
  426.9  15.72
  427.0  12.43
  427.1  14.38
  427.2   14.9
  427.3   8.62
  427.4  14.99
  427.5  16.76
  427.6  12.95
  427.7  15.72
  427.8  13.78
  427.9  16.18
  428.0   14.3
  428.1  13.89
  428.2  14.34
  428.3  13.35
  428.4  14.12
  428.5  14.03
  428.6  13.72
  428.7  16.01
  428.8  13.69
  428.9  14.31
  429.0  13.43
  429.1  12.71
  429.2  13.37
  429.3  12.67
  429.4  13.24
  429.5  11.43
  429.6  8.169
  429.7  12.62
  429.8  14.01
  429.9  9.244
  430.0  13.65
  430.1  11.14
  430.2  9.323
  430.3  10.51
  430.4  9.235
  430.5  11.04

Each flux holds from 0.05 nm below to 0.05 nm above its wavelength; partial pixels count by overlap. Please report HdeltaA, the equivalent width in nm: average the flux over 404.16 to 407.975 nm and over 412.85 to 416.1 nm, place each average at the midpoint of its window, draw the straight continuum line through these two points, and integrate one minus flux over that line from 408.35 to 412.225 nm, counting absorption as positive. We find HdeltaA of 0.15 nm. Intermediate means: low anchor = 14.1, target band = 13.6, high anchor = 14.1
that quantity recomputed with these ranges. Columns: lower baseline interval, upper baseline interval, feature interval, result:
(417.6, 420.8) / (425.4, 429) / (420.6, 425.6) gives -0.45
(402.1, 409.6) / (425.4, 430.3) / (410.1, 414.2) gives 0.26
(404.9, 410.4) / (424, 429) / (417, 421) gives 0.25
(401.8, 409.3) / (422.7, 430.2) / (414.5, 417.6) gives 0.20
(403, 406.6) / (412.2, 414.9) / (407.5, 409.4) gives -0.13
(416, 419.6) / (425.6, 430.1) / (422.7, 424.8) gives -0.28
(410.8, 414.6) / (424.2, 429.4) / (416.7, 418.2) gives 0.07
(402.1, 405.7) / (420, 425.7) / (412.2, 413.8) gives 0.09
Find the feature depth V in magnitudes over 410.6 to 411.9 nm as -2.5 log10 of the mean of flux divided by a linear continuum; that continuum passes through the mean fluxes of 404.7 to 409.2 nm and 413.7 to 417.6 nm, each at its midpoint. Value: 0.08 mag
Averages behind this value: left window 14.3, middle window 13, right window 13.7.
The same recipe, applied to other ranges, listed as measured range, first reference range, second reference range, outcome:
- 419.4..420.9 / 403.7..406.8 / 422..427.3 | 0.13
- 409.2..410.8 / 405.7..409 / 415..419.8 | 0.13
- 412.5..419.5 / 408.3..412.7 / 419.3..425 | 0.02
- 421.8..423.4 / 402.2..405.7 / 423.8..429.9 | 0.02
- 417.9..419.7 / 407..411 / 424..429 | 0.08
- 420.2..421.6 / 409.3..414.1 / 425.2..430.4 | -0.05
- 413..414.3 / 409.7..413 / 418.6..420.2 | -0.11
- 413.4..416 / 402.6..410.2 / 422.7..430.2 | 0.02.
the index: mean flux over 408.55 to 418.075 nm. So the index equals 13.6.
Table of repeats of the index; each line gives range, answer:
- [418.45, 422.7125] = 13.9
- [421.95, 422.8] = 13.6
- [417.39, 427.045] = 14.6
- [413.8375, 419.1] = 13.9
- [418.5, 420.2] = 13.4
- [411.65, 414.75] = 14.2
